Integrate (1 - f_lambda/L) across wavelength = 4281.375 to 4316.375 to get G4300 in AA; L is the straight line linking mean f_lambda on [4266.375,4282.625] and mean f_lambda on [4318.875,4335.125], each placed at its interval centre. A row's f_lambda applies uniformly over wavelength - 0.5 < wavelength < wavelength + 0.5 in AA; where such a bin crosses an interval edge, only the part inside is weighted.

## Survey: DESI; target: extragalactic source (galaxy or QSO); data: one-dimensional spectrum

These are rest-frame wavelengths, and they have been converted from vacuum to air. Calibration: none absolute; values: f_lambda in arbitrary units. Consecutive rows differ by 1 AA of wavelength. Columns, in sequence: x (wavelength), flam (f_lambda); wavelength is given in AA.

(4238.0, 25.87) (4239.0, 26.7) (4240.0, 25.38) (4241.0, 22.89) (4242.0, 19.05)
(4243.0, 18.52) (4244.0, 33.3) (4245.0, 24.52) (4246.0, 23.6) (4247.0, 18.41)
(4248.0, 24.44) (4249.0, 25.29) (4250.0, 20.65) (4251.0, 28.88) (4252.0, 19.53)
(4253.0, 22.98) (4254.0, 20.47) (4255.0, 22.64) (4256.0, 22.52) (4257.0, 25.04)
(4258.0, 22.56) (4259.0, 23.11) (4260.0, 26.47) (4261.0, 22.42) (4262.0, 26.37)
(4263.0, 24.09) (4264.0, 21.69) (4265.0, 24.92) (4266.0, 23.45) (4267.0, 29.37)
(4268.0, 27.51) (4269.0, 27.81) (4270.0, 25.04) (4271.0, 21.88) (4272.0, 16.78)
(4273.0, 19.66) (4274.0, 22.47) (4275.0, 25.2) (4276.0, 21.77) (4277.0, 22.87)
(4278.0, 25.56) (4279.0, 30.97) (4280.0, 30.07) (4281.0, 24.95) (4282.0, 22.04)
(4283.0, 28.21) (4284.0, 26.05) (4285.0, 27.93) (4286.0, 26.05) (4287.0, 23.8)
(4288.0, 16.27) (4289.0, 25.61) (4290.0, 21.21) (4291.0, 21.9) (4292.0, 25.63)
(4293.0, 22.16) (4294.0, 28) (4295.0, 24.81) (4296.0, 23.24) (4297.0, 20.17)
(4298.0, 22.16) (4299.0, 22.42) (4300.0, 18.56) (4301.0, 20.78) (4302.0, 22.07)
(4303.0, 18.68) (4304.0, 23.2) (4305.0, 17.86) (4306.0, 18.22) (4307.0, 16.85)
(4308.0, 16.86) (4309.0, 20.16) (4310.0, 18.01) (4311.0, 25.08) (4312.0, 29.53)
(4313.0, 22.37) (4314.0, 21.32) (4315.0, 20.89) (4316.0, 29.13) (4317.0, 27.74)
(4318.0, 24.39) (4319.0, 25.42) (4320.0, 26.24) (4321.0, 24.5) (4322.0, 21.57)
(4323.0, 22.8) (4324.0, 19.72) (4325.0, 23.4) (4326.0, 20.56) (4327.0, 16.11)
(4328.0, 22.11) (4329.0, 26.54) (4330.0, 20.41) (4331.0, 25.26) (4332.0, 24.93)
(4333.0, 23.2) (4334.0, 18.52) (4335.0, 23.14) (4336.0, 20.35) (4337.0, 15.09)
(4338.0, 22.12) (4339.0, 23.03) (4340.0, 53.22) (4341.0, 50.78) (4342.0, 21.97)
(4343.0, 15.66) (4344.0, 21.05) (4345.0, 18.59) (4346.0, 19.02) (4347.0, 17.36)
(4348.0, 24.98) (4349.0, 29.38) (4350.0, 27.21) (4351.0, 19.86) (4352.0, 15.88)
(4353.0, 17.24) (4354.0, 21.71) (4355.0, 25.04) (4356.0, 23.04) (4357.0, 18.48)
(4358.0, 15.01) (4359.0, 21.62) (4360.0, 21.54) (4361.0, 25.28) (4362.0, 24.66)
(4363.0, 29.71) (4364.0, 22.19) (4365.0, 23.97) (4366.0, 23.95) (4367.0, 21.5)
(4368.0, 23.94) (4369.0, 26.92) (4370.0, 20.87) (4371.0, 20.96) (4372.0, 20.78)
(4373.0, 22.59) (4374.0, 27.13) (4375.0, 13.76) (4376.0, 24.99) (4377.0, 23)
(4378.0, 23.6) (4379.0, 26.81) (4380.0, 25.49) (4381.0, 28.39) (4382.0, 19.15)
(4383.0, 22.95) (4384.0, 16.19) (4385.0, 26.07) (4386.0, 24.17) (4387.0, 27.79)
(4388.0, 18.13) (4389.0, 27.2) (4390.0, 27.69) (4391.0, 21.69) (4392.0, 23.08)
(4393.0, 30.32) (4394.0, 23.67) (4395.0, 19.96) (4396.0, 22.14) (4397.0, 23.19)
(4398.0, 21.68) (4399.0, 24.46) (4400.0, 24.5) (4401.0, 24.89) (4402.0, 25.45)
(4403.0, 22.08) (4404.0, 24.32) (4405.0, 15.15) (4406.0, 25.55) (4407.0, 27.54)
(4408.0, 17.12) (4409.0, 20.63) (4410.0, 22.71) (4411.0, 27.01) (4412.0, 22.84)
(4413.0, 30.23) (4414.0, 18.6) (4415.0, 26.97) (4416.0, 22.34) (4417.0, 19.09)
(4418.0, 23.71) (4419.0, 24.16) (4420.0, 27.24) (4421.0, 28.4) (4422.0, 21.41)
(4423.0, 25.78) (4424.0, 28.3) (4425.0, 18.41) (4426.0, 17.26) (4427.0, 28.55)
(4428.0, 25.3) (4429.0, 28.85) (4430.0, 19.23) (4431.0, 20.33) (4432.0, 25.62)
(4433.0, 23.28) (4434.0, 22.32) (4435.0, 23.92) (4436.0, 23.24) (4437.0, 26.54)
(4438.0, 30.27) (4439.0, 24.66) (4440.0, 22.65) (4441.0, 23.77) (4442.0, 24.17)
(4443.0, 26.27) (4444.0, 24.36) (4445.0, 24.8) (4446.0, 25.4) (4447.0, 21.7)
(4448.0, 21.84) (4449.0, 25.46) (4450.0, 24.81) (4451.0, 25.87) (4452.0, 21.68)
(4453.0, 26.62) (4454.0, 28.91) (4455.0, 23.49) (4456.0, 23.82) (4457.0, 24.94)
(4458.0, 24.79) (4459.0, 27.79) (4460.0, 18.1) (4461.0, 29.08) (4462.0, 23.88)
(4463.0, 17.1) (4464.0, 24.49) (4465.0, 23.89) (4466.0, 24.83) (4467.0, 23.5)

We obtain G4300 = 1.8 AA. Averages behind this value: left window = 24.6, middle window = 22.5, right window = 22.5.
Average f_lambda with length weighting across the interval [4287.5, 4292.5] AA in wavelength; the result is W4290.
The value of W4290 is 22.1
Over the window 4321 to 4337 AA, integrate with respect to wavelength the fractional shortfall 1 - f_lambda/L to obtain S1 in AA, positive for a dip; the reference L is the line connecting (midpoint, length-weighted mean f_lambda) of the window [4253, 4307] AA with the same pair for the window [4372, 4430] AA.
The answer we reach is 1.2 AA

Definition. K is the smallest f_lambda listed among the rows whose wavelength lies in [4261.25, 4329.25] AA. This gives 16.11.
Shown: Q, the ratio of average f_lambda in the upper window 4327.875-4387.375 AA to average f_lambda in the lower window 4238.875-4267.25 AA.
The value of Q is 1.0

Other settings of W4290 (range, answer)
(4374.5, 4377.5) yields 20.6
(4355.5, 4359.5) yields 19.5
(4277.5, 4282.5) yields 26.7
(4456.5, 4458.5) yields 24.9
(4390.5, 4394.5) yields 24.7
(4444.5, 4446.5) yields 25.1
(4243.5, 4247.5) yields 25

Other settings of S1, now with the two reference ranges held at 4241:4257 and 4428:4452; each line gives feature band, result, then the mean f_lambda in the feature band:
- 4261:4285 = -1.59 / 24.7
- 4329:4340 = 0.16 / 23.3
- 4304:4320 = 0.72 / 22.4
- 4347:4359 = 1.15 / 21.4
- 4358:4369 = 0.10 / 23.6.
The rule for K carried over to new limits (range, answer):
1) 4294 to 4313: 16.85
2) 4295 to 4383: 13.76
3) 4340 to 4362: 15.01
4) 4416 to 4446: 17.26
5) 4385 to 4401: 18.13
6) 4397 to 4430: 15.15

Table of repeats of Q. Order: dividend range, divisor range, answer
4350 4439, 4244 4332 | 1.00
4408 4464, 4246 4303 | 1.02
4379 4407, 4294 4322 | 1.06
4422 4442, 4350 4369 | 1.08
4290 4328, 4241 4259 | 0.96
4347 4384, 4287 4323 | 1.01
